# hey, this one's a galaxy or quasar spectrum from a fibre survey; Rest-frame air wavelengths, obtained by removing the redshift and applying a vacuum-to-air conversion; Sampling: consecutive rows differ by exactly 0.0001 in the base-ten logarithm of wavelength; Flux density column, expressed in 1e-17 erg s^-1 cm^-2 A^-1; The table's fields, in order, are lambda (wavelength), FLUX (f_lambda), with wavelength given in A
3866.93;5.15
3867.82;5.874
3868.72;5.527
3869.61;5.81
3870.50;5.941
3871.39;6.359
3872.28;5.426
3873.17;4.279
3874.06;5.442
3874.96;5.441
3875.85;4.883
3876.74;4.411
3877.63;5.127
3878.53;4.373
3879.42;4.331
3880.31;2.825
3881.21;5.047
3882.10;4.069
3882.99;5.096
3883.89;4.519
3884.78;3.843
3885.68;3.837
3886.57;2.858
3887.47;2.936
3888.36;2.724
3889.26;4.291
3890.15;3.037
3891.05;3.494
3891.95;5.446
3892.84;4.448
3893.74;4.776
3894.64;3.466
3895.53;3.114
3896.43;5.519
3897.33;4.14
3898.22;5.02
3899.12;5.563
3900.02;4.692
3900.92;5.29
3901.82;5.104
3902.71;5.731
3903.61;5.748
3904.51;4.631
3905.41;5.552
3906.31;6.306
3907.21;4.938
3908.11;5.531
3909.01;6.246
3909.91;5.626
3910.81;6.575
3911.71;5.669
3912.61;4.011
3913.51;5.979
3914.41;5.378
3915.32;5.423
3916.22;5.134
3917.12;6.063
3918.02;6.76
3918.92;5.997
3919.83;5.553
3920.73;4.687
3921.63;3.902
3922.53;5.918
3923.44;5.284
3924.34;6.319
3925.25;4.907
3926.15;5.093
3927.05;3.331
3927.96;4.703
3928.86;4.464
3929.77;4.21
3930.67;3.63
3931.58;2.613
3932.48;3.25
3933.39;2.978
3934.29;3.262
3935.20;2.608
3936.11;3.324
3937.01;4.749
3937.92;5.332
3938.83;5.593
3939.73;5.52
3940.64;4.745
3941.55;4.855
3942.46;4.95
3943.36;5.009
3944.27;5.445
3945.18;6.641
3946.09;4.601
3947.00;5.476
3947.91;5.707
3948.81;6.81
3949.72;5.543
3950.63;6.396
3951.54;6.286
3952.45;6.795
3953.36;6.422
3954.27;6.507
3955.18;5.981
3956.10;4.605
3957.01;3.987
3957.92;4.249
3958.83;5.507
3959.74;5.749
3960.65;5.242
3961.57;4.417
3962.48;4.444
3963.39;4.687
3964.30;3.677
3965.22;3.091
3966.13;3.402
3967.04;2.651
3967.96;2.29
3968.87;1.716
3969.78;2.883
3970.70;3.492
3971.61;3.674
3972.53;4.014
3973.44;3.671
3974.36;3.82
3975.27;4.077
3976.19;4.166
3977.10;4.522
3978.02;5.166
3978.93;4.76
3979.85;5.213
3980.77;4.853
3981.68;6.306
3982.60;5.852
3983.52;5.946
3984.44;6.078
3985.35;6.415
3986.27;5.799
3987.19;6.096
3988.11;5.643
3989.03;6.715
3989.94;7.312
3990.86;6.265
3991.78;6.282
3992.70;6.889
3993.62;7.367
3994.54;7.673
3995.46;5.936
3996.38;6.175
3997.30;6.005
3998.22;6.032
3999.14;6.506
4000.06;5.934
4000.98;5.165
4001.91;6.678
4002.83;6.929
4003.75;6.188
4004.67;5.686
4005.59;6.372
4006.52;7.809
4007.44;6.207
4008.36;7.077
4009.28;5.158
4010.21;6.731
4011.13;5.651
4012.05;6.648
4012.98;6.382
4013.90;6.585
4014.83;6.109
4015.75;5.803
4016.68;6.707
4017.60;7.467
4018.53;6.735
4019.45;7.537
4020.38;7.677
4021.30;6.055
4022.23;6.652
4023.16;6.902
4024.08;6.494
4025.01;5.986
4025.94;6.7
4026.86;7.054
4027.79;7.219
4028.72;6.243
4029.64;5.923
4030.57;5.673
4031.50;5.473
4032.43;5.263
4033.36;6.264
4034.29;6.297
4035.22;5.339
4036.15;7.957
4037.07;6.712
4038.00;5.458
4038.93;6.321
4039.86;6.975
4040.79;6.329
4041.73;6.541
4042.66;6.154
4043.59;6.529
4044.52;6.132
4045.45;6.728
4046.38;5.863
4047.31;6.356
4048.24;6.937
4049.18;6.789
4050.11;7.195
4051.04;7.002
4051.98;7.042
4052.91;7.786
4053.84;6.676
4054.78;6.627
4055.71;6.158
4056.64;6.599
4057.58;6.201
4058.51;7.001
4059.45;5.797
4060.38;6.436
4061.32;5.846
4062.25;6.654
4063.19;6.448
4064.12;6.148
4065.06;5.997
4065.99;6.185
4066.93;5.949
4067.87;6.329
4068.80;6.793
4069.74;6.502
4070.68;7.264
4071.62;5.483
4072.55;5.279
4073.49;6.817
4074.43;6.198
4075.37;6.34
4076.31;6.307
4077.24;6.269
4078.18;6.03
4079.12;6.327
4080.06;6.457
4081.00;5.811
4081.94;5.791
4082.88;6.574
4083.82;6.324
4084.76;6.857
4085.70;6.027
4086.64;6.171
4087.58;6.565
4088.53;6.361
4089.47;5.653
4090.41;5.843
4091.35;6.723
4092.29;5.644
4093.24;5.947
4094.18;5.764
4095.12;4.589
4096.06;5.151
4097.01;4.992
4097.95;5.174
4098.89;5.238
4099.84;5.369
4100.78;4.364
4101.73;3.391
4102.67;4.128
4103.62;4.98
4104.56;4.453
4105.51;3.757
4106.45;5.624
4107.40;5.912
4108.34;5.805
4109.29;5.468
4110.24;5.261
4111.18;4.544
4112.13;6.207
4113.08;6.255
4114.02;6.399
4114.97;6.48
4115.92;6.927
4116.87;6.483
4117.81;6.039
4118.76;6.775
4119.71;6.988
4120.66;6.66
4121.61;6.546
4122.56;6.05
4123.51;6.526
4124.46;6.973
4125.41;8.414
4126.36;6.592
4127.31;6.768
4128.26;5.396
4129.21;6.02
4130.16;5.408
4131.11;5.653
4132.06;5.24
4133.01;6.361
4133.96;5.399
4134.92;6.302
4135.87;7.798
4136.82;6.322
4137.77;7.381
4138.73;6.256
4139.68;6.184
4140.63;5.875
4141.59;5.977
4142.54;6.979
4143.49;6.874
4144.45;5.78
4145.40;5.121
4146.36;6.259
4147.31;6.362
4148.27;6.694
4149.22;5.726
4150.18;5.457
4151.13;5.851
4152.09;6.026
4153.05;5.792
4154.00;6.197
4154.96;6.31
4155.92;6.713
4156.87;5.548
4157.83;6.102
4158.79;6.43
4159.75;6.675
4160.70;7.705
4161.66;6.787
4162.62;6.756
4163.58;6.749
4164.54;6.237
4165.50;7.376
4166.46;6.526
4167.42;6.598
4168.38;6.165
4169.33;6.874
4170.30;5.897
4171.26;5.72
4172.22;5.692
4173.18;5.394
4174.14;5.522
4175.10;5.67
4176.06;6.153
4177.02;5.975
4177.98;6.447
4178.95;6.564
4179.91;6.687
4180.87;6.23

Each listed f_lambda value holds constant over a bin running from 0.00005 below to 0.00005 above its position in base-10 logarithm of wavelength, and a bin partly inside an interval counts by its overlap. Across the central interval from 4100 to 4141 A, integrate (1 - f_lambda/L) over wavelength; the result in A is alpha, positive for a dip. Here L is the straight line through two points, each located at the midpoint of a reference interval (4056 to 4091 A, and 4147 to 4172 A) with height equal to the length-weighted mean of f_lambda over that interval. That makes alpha 2.3 A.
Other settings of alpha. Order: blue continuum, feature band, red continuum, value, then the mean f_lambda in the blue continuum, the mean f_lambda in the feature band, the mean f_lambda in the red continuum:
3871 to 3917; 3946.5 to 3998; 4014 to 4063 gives 4.75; 4.79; 5.2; 6.51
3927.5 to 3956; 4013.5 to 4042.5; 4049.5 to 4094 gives -2.86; 4.98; 6.46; 6.35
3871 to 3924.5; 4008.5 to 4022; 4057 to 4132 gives -2.40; 4.9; 6.53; 5.98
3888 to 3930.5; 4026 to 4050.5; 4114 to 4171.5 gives -2.61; 5.01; 6.38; 6.37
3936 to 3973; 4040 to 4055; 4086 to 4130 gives -3.49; 4.8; 6.67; 5.81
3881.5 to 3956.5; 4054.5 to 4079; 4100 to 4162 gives -2.49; 4.93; 6.29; 6.05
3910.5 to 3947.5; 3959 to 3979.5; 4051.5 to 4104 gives 4.99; 4.87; 3.92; 6.02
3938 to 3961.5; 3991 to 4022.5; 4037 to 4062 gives -2.05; 5.52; 6.49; 6.52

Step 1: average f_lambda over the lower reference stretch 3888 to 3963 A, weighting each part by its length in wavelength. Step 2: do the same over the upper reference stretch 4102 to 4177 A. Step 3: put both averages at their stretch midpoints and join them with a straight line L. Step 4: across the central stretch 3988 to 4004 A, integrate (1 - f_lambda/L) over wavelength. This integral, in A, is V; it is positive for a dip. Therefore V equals -3.2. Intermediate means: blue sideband 5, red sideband 6.14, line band 6.45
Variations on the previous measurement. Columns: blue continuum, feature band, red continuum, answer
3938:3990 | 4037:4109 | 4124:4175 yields -4.0 A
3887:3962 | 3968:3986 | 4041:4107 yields 2.8 A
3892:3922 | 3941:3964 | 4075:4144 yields -0.1 A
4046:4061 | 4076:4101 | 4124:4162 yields 2.4 A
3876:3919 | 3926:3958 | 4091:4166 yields 1.0 A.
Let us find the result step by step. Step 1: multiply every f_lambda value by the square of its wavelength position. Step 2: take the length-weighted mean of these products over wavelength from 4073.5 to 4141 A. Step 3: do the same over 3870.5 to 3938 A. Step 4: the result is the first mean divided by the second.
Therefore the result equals 1.40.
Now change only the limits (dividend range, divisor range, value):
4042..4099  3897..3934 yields 1.33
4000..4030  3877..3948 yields 1.45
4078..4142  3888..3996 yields 1.29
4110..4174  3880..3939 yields 1.51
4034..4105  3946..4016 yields 1.17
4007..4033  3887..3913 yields 1.42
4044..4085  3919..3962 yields 1.37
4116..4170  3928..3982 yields 1.53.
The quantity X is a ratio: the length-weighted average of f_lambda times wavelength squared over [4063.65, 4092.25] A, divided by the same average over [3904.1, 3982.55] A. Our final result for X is 1.38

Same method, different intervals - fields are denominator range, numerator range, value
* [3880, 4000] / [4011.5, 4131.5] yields 1.33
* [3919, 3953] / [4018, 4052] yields 1.39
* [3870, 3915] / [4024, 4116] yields 1.39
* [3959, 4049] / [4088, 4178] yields 1.10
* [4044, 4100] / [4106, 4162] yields 1.03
